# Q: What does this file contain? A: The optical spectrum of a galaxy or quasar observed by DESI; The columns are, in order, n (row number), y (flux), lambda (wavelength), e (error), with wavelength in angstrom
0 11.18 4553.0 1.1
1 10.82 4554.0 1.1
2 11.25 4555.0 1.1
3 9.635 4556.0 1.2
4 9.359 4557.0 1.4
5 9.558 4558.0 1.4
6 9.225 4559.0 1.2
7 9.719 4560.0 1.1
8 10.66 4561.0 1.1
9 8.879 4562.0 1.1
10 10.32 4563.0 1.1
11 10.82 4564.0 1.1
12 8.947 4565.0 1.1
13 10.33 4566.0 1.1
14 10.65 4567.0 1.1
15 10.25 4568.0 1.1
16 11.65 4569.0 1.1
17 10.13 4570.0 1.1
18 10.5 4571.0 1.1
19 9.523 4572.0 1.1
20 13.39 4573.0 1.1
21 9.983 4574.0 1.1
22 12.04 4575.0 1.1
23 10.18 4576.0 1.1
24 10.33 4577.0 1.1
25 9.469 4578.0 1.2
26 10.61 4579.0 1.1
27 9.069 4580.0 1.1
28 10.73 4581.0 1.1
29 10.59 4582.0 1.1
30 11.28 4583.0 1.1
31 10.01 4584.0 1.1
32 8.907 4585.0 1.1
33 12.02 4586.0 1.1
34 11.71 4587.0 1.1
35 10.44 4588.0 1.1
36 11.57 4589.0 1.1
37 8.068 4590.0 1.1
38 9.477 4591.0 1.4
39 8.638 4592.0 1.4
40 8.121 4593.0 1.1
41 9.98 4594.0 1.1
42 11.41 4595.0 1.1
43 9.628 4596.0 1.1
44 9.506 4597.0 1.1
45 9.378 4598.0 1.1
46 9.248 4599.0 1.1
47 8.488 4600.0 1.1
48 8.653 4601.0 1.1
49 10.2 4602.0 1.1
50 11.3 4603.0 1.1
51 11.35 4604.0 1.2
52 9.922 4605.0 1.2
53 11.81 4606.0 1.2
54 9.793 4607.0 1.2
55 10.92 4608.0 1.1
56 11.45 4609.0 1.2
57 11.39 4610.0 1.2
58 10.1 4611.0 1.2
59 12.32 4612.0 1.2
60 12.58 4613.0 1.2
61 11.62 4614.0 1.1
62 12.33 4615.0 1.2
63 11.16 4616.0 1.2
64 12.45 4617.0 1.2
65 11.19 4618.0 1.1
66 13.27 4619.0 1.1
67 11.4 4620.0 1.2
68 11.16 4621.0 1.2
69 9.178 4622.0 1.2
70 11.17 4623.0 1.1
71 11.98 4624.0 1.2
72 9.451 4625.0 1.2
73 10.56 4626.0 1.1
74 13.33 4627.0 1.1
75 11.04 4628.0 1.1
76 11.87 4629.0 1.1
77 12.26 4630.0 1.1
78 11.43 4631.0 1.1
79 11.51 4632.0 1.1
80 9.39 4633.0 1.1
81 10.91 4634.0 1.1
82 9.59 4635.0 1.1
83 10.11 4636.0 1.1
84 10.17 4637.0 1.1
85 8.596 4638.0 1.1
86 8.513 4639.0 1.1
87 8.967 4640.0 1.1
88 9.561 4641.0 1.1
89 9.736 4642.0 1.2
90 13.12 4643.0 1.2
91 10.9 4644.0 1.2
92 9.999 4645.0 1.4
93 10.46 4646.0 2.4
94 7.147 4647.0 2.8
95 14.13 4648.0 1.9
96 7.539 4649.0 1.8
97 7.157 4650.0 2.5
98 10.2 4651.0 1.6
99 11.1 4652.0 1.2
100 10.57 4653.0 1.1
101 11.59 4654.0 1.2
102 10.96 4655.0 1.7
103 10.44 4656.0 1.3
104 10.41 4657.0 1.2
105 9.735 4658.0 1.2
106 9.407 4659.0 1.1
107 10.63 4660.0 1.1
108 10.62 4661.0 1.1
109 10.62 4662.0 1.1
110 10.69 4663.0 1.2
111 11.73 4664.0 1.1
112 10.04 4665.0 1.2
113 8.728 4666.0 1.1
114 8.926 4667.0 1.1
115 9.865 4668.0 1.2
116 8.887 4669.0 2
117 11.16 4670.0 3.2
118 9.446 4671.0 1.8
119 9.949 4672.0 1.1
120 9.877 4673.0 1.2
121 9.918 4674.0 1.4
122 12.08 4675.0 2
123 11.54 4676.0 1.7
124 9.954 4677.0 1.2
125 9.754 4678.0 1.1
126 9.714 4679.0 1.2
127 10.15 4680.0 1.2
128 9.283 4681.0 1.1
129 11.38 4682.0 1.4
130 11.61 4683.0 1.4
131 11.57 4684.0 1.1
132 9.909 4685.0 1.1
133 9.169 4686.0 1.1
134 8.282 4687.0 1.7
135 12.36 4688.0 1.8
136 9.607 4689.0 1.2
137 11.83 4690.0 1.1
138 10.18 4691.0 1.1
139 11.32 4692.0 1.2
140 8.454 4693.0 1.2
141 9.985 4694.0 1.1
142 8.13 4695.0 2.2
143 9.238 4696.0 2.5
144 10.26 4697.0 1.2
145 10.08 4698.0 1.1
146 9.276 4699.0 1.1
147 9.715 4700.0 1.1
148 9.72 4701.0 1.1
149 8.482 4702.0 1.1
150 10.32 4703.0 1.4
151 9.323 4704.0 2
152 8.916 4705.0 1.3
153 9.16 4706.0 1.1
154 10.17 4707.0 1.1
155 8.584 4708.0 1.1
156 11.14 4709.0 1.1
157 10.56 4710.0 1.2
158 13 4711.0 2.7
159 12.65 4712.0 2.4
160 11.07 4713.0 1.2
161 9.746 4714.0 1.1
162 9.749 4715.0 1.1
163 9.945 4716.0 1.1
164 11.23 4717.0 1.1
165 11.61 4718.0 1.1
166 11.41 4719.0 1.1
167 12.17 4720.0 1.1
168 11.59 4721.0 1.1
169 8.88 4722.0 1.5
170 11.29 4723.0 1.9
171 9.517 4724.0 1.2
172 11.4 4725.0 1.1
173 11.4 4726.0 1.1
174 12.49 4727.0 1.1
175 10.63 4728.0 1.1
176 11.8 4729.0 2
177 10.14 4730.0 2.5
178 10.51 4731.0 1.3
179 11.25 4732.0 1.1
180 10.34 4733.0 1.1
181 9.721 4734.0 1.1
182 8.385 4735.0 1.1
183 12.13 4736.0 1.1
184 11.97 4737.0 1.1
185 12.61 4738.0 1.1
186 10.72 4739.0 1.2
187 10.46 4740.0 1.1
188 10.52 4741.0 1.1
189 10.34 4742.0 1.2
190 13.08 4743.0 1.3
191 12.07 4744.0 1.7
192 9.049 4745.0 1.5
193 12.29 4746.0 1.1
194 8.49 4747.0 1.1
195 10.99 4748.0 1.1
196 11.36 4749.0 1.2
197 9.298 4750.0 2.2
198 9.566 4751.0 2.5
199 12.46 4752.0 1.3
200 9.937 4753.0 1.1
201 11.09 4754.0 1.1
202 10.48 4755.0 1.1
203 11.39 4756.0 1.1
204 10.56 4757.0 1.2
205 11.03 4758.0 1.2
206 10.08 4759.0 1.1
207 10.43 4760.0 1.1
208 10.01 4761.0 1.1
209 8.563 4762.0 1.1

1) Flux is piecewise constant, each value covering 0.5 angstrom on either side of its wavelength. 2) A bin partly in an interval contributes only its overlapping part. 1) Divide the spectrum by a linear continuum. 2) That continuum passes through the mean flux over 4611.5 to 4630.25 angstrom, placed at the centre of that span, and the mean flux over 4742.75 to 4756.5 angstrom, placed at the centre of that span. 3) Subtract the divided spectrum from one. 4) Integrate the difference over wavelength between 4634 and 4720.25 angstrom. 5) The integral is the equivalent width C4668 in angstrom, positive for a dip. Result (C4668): 8.1 angstrom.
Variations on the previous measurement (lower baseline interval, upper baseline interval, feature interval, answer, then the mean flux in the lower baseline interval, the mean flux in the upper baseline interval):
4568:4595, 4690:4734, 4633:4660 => 0.9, 10.3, 10.4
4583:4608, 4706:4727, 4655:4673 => 0.7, 10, 10.9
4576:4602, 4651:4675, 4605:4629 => -3.1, 9.9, 10.3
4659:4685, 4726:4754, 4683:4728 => 0.9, 10.3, 10.9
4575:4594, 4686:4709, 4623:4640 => -1.2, 10.1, 9.72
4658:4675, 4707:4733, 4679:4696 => 0.4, 10.1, 10.9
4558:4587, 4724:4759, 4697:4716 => 1.2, 10.4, 10.9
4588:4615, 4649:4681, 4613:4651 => -1.7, 10.3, 10.1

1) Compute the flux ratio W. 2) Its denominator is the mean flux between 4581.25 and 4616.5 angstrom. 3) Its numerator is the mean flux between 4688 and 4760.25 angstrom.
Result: 1.01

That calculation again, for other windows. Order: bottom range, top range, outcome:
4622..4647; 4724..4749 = 1.04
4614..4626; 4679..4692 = 0.92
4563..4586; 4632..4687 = 0.97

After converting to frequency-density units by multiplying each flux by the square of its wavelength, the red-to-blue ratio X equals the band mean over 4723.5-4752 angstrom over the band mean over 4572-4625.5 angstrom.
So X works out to 1.08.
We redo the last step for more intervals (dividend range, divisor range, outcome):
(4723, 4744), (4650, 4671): 1.11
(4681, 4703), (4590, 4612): 1.04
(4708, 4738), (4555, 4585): 1.14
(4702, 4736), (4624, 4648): 1.05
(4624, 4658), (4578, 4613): 1.03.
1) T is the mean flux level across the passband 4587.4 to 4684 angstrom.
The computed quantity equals 10.4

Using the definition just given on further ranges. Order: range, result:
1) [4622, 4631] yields 11.3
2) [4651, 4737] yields 10.4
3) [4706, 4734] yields 10.8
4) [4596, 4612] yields 10.3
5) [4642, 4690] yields 10.3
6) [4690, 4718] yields 10.1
